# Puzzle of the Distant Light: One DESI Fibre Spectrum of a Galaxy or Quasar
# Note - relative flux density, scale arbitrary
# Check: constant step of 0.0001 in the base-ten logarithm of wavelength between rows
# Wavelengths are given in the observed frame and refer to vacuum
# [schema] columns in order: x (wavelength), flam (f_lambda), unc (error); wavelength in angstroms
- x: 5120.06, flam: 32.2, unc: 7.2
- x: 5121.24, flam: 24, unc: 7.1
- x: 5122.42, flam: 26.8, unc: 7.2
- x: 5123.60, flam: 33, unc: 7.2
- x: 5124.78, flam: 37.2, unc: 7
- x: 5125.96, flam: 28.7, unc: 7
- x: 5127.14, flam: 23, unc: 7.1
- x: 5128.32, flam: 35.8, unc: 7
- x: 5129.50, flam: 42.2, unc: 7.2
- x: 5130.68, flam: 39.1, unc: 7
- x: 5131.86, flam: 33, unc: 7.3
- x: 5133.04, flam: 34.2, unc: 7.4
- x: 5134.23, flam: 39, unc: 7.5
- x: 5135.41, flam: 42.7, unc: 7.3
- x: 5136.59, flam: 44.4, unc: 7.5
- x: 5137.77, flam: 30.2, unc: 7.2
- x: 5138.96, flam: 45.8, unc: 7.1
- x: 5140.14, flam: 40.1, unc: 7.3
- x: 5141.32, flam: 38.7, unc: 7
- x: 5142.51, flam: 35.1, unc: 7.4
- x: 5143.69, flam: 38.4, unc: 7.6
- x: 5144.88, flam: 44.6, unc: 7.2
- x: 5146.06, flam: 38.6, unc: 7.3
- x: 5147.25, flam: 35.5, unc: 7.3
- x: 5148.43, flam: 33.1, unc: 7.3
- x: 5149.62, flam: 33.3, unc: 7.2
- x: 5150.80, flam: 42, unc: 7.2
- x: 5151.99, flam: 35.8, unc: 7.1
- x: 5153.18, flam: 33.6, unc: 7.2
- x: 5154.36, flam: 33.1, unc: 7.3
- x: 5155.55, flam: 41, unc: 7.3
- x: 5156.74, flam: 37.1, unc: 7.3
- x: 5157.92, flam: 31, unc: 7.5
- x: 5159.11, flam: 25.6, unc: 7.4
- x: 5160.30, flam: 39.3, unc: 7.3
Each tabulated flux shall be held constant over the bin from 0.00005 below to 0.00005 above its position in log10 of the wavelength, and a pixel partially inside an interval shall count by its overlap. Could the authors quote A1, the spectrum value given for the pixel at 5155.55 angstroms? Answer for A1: 41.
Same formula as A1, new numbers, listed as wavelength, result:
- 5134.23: 39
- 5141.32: 38.7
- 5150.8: 42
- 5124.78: 37.2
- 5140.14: 40.1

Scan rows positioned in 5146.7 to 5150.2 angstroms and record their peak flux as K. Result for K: 35.5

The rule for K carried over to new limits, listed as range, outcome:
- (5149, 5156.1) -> 42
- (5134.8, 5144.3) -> 45.8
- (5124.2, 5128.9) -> 37.2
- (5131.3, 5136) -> 42.7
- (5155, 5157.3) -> 41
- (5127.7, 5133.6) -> 42.2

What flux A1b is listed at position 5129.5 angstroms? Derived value 42.2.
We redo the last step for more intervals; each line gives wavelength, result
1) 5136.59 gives 44.4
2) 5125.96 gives 28.7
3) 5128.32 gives 35.8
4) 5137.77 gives 30.2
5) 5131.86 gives 33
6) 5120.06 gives 32.2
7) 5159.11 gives 25.6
